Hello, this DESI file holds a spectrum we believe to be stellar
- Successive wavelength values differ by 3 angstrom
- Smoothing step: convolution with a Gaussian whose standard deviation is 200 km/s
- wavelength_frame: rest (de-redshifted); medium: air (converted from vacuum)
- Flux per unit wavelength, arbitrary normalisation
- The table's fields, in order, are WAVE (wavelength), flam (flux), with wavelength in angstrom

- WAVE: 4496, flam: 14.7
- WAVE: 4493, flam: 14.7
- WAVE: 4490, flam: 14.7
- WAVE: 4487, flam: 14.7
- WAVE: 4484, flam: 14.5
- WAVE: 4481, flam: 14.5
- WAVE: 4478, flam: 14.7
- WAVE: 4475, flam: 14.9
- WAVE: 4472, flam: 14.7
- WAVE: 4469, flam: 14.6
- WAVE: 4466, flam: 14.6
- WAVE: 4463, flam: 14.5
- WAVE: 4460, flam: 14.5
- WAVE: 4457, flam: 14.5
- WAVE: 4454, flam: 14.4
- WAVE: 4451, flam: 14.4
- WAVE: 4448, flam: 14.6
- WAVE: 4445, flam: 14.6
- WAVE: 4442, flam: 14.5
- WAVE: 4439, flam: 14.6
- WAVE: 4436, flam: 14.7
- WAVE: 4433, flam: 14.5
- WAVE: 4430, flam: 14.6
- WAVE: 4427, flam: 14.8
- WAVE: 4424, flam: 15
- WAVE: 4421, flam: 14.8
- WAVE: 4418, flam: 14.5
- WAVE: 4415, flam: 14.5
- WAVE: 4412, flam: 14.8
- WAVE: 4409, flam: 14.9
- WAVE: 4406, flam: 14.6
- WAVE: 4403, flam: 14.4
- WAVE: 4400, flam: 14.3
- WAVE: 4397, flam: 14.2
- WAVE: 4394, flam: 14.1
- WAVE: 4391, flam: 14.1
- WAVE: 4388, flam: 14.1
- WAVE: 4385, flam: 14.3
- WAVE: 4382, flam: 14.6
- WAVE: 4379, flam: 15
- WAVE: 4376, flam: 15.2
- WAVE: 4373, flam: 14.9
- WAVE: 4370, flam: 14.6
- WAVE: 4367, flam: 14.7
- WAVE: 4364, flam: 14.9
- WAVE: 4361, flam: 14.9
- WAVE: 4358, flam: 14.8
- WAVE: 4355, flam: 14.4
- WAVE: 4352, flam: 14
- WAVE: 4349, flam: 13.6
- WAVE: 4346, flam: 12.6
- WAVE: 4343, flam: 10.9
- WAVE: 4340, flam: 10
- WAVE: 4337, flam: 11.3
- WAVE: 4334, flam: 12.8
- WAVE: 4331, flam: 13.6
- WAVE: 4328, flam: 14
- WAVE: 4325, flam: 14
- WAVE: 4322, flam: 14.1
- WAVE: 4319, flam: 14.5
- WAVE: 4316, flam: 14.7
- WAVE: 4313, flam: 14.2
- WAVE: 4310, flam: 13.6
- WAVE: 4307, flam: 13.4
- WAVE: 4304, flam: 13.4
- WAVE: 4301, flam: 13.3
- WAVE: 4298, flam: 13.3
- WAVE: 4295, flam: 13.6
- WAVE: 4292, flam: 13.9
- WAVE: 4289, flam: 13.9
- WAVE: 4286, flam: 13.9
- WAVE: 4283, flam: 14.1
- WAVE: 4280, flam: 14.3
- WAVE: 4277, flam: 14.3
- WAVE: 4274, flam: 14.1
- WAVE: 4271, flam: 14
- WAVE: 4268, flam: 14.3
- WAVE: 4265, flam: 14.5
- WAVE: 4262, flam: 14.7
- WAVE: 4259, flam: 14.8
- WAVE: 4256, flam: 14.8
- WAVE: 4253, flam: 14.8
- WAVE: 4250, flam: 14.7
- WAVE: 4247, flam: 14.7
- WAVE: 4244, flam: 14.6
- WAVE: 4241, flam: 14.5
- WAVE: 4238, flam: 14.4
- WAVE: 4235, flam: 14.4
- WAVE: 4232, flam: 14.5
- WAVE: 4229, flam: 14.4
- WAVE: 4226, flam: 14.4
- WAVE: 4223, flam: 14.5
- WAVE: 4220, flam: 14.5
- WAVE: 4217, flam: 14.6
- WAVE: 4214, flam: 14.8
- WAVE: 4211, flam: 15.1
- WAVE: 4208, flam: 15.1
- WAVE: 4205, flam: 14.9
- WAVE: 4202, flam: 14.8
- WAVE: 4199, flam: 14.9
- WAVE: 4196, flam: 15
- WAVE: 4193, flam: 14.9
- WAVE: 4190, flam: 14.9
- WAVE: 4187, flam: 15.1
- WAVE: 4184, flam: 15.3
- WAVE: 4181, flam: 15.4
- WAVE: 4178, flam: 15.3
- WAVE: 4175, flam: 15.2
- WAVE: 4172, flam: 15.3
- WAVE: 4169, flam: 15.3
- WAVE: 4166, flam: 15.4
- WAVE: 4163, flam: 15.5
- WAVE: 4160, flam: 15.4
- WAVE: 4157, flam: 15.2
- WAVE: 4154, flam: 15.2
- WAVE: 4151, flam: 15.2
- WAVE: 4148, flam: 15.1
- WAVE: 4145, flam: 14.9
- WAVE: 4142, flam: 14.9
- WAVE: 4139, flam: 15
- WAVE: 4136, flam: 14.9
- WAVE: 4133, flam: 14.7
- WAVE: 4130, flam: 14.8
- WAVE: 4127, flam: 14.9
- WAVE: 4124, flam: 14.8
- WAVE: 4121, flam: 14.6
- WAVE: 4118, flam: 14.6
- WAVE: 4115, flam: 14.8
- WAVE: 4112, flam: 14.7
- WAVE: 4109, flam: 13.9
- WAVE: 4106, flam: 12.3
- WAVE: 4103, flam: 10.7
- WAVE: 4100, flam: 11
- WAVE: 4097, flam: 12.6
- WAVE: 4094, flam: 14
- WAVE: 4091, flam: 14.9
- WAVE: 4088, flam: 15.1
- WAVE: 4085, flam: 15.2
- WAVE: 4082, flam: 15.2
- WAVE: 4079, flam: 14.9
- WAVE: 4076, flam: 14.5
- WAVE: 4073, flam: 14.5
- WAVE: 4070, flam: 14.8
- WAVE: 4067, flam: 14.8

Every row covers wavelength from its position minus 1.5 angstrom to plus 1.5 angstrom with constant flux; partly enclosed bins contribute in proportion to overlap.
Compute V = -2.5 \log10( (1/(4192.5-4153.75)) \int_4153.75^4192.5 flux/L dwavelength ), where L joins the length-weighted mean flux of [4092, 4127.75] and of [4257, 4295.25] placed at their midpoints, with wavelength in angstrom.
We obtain -0.11 mag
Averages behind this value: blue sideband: 13.6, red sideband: 14.2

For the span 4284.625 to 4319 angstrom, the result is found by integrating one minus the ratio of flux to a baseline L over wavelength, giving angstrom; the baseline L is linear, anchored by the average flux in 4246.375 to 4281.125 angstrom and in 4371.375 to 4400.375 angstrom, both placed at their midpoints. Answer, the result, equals 1.7 angstrom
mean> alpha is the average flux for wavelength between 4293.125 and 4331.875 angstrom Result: 13.8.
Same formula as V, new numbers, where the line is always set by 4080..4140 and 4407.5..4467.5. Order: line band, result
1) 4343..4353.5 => 0.11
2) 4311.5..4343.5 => 0.10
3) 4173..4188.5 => -0.08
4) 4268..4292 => 0.02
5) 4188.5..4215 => -0.05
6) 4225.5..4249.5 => -0.01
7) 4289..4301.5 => 0.06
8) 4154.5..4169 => -0.08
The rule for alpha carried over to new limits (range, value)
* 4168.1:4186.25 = 15.3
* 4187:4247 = 14.7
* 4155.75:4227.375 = 15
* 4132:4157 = 15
